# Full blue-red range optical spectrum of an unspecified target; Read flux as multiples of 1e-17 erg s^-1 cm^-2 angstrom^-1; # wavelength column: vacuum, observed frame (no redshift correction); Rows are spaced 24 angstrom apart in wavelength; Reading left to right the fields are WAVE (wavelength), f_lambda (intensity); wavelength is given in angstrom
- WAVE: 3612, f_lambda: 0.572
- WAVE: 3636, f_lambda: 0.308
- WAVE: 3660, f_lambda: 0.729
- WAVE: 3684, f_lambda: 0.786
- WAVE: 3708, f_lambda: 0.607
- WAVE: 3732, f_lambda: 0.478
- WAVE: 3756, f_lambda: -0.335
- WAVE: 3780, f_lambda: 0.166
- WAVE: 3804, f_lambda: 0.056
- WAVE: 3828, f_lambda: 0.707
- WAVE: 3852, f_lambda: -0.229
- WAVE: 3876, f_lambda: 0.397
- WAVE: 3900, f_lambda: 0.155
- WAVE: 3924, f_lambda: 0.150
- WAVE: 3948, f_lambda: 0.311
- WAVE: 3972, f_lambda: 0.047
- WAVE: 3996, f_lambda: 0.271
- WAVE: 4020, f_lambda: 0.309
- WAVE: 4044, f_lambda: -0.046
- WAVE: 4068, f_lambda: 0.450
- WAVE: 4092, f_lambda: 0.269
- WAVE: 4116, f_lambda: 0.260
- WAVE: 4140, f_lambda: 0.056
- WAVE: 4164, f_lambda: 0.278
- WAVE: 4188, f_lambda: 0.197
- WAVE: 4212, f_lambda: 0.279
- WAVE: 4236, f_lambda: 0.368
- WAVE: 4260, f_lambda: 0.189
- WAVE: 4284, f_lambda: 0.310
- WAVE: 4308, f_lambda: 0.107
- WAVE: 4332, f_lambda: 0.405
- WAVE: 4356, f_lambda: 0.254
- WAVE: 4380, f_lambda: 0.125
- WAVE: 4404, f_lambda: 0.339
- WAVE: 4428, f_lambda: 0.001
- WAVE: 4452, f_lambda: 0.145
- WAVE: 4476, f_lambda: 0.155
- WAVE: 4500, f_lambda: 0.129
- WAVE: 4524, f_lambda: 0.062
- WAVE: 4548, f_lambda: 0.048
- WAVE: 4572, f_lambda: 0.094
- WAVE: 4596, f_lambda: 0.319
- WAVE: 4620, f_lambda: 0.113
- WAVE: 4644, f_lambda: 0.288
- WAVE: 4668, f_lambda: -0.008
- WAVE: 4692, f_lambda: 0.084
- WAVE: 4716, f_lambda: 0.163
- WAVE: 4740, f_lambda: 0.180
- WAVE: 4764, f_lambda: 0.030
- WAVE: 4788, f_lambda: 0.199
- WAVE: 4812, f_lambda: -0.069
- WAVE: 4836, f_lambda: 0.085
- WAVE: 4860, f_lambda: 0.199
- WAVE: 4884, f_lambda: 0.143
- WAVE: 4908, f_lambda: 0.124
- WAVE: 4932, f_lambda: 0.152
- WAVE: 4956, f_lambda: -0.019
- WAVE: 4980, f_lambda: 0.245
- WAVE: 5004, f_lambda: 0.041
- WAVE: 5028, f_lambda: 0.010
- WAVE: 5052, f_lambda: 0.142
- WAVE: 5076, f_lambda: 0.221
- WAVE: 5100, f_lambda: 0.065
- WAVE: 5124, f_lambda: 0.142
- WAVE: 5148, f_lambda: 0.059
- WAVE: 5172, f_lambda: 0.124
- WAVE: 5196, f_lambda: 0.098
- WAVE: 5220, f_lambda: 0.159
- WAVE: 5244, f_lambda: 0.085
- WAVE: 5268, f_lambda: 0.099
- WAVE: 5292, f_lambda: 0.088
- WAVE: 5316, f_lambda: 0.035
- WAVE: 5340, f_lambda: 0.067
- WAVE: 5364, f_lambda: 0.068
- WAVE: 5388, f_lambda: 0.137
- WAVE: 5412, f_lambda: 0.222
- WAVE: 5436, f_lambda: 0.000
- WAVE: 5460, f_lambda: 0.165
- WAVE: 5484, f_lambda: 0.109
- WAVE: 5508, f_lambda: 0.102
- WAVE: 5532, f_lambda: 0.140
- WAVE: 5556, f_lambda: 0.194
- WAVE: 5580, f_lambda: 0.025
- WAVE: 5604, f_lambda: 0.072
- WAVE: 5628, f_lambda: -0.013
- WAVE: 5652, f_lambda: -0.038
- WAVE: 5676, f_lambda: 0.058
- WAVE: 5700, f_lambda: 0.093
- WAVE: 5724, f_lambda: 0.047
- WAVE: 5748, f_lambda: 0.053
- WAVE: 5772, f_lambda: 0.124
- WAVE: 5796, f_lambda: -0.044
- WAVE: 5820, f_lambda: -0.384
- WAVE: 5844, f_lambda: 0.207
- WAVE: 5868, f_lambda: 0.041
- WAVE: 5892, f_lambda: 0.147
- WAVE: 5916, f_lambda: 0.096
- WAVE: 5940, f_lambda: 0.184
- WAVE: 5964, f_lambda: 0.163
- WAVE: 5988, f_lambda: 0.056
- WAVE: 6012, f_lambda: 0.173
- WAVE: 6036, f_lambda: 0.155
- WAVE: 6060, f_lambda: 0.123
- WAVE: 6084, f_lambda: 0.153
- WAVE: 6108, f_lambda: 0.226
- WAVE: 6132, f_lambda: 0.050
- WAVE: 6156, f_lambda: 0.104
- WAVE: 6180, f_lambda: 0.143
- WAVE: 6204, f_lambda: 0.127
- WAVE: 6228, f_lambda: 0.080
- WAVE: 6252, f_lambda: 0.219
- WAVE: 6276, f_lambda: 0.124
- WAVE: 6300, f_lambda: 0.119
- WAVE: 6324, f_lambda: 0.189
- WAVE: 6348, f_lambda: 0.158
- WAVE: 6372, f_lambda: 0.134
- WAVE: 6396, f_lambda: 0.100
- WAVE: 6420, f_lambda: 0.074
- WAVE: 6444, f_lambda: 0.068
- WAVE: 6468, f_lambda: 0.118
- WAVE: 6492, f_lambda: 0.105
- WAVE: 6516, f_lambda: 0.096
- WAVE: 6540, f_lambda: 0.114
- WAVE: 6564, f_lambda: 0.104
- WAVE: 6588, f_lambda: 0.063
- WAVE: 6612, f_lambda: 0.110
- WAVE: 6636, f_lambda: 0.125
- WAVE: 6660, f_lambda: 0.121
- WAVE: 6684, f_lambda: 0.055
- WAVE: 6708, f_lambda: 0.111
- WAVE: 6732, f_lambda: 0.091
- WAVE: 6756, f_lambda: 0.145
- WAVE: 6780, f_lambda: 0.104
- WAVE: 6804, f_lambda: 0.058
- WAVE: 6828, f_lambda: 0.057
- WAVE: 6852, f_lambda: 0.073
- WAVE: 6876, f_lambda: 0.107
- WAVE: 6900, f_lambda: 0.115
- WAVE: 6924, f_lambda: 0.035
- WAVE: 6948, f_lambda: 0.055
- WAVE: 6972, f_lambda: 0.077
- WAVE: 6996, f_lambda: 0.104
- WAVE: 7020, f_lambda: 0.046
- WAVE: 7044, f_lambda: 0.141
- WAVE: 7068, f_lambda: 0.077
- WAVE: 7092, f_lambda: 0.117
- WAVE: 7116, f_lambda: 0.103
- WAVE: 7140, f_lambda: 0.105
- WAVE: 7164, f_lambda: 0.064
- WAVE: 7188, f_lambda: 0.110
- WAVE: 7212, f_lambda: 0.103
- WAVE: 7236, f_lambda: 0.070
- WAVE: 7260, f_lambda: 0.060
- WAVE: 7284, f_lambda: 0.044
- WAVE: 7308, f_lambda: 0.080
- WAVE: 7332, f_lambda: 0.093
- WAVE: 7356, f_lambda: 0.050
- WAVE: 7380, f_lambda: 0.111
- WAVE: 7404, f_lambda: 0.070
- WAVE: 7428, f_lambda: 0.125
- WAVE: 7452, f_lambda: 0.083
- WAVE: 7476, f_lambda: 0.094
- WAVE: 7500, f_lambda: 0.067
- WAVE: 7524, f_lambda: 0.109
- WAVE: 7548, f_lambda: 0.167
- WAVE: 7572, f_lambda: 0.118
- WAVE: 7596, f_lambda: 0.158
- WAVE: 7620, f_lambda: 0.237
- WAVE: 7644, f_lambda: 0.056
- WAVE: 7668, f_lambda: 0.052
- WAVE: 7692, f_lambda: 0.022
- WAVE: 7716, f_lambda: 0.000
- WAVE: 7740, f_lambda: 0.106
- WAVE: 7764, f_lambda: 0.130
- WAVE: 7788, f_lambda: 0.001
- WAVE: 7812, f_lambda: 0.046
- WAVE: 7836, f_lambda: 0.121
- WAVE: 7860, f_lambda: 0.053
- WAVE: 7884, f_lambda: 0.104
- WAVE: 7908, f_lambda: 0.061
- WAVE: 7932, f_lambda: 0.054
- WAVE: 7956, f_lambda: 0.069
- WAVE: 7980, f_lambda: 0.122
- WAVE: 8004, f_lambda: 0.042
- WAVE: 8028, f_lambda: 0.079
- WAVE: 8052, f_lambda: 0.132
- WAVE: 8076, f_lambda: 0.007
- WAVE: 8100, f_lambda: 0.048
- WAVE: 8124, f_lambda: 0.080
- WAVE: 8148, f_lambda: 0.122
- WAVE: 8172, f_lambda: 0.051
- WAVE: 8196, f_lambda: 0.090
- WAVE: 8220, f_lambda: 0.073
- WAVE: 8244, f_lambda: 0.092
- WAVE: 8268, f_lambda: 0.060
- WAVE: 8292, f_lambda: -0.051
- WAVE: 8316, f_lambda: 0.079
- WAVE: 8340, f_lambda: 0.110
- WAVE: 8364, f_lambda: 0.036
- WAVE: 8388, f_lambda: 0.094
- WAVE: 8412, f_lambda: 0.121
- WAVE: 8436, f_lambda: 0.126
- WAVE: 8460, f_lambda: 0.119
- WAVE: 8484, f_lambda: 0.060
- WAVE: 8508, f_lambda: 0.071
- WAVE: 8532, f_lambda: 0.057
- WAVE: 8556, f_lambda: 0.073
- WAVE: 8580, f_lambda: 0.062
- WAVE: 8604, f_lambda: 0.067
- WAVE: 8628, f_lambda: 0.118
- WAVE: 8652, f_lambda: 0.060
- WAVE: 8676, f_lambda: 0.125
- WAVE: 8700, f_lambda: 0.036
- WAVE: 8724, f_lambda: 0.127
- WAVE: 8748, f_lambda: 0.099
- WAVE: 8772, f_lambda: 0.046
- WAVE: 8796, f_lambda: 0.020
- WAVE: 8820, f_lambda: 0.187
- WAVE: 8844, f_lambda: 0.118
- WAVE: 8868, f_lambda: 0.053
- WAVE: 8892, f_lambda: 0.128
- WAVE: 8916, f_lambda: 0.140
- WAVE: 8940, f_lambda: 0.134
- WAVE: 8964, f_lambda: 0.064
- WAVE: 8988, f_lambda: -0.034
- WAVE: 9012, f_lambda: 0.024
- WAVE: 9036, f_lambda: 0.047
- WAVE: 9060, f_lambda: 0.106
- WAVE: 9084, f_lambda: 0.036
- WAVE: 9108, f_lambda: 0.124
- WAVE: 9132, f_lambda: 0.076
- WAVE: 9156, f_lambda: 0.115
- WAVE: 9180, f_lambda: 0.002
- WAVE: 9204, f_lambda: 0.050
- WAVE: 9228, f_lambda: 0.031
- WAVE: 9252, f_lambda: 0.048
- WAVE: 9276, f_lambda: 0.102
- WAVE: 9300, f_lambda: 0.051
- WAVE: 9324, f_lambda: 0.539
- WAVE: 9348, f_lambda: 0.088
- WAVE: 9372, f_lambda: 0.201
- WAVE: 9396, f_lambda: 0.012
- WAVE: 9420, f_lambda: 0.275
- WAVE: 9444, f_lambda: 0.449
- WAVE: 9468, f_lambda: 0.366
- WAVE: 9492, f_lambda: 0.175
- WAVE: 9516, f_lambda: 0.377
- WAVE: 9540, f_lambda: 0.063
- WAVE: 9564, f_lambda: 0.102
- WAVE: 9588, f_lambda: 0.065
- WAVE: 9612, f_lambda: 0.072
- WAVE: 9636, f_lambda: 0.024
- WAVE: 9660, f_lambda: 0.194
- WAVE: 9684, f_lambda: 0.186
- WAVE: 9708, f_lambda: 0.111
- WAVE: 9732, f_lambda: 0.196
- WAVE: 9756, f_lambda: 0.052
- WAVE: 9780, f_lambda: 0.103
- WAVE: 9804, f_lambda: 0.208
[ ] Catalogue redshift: 1.503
